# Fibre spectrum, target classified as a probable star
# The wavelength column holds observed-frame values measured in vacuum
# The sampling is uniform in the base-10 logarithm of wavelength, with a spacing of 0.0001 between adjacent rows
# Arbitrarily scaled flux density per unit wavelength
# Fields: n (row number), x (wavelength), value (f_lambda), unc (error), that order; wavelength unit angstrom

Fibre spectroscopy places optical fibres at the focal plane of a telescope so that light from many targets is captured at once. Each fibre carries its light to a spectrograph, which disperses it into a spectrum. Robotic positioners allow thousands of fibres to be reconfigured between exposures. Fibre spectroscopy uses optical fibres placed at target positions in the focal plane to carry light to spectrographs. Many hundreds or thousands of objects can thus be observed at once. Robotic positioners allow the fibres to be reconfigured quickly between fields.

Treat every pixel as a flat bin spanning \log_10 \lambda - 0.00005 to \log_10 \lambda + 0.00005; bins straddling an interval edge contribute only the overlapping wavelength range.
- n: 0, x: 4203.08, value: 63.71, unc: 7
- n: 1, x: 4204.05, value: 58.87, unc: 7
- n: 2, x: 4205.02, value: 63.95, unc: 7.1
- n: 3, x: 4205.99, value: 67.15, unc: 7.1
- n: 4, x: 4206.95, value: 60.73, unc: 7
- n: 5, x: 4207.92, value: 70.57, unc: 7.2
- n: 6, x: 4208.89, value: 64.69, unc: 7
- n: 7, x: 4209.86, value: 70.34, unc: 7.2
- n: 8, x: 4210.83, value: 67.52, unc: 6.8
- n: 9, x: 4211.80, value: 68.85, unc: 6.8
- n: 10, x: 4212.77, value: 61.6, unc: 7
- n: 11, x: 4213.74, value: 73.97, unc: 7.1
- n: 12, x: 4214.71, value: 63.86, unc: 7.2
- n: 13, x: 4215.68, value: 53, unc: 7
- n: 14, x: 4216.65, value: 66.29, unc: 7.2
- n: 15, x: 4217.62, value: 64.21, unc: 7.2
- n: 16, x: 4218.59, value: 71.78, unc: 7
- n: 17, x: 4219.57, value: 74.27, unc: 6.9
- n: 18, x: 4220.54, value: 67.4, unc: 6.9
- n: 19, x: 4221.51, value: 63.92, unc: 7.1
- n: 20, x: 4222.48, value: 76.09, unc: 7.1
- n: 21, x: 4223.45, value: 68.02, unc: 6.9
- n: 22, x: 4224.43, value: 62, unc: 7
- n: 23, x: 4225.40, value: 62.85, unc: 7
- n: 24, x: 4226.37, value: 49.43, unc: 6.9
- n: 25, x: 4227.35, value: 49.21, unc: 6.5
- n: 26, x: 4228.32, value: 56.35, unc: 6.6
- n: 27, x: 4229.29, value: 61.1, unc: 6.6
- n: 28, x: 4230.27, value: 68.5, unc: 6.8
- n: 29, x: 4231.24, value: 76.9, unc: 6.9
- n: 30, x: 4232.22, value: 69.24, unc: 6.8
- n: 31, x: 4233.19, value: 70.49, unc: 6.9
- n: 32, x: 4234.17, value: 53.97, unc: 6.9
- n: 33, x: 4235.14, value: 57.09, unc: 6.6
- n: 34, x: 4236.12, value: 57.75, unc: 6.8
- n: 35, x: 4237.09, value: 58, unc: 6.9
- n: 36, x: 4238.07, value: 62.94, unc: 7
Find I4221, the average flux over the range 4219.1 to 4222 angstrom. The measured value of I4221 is 68.7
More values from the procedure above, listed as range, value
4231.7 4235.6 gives 62.8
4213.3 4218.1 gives 64.2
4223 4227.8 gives 58.2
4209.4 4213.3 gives 67.1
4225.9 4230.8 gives 57.1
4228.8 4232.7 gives 68.8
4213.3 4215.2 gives 68.8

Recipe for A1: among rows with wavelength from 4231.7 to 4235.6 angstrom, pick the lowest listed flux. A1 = 53.97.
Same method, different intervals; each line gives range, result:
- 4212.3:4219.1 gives 53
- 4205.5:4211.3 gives 60.73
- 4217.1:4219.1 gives 64.21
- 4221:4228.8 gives 49.21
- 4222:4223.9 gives 68.02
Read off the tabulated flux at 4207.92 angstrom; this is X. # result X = 70.57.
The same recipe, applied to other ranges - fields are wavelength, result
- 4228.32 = 56.35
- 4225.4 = 62.85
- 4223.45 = 68.02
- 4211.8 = 68.85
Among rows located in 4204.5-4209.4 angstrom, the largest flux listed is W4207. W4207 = 70.57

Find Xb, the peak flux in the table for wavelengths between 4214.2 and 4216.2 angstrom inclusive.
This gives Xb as 63.86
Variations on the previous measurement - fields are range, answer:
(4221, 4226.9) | 76.09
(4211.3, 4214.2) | 73.97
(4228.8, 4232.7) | 76.9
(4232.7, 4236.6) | 70.49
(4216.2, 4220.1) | 74.27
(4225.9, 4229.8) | 61.1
